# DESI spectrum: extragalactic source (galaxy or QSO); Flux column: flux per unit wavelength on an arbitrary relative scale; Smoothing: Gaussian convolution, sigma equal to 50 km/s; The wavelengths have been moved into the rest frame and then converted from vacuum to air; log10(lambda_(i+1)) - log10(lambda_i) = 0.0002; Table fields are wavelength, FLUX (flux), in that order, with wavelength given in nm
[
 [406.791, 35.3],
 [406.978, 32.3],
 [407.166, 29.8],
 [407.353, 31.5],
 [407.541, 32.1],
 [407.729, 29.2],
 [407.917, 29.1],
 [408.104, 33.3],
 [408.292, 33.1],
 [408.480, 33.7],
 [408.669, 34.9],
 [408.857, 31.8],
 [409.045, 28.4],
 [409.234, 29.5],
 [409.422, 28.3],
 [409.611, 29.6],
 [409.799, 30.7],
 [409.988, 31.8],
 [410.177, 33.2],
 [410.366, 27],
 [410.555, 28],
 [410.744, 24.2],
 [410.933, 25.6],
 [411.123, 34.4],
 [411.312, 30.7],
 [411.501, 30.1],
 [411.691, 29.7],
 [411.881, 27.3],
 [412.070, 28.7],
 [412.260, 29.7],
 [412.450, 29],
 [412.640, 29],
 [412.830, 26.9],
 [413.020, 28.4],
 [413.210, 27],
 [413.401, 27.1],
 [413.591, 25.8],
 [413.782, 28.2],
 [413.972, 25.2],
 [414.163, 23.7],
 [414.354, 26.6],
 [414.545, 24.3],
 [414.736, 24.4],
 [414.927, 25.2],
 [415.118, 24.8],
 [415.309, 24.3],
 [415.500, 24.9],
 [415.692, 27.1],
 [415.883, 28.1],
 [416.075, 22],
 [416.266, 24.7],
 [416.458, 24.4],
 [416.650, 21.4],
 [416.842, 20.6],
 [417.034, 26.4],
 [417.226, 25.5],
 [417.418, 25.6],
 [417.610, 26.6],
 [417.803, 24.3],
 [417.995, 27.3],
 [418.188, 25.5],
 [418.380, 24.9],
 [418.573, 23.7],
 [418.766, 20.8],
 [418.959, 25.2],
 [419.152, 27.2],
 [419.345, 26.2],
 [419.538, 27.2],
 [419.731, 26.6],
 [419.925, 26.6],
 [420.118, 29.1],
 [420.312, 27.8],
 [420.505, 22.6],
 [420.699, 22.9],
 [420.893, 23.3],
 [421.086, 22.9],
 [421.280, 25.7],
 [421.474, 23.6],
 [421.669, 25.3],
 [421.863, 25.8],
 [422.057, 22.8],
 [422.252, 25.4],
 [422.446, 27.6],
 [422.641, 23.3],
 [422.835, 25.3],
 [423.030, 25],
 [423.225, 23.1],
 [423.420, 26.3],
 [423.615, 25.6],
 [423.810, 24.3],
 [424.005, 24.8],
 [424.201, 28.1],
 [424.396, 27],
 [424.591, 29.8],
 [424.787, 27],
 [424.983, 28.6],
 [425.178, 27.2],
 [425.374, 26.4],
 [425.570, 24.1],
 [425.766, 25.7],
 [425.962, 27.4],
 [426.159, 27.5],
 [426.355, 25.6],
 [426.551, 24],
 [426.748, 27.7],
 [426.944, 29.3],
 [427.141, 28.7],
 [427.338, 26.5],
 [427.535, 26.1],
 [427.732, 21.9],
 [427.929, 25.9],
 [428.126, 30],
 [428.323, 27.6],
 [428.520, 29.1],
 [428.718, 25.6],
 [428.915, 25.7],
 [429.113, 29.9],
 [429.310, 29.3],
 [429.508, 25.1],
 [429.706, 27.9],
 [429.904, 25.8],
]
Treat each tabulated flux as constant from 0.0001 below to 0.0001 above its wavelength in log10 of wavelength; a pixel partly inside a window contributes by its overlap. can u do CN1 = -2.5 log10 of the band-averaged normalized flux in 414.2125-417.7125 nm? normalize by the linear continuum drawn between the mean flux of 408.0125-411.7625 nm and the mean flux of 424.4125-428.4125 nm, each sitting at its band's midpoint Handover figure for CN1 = 0.17 mag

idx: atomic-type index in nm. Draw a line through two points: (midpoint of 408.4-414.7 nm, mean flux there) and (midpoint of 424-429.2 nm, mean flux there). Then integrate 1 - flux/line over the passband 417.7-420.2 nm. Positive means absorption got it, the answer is 0.19 nm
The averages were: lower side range 28.7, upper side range 27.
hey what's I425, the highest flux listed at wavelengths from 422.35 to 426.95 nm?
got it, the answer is 29.8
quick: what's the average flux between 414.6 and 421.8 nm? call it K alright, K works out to 25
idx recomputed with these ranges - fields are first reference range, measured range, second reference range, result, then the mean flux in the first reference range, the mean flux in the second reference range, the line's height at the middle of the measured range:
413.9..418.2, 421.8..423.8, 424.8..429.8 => 0.09 nm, 24.9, 26.9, 26.1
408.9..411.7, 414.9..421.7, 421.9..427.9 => 0.64 nm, 29.4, 26.1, 27.6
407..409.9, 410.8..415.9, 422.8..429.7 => 0.45 nm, 31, 26.6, 29.8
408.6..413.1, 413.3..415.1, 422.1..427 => 0.19 nm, 29.4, 26.2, 28.6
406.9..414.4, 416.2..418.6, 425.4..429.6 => 0.31 nm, 29.4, 26.8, 28.3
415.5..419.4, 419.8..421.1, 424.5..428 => 0.01 nm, 24.9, 26.6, 25.5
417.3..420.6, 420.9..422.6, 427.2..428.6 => 0.08 nm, 25.7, 26.8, 26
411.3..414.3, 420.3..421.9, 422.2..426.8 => 0.14 nm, 27.8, 26.1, 26.6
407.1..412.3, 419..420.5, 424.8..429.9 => 0.08 nm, 30.2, 26.9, 28.3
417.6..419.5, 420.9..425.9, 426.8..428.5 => 0.12 nm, 25.2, 27.1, 26.2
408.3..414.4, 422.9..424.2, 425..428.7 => 0.10 nm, 28.9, 26.7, 27.2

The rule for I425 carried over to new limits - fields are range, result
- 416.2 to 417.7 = 26.6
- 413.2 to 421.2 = 29.1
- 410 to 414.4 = 34.4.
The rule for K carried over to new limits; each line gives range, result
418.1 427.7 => 25.8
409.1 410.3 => 30.4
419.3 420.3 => 27.2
